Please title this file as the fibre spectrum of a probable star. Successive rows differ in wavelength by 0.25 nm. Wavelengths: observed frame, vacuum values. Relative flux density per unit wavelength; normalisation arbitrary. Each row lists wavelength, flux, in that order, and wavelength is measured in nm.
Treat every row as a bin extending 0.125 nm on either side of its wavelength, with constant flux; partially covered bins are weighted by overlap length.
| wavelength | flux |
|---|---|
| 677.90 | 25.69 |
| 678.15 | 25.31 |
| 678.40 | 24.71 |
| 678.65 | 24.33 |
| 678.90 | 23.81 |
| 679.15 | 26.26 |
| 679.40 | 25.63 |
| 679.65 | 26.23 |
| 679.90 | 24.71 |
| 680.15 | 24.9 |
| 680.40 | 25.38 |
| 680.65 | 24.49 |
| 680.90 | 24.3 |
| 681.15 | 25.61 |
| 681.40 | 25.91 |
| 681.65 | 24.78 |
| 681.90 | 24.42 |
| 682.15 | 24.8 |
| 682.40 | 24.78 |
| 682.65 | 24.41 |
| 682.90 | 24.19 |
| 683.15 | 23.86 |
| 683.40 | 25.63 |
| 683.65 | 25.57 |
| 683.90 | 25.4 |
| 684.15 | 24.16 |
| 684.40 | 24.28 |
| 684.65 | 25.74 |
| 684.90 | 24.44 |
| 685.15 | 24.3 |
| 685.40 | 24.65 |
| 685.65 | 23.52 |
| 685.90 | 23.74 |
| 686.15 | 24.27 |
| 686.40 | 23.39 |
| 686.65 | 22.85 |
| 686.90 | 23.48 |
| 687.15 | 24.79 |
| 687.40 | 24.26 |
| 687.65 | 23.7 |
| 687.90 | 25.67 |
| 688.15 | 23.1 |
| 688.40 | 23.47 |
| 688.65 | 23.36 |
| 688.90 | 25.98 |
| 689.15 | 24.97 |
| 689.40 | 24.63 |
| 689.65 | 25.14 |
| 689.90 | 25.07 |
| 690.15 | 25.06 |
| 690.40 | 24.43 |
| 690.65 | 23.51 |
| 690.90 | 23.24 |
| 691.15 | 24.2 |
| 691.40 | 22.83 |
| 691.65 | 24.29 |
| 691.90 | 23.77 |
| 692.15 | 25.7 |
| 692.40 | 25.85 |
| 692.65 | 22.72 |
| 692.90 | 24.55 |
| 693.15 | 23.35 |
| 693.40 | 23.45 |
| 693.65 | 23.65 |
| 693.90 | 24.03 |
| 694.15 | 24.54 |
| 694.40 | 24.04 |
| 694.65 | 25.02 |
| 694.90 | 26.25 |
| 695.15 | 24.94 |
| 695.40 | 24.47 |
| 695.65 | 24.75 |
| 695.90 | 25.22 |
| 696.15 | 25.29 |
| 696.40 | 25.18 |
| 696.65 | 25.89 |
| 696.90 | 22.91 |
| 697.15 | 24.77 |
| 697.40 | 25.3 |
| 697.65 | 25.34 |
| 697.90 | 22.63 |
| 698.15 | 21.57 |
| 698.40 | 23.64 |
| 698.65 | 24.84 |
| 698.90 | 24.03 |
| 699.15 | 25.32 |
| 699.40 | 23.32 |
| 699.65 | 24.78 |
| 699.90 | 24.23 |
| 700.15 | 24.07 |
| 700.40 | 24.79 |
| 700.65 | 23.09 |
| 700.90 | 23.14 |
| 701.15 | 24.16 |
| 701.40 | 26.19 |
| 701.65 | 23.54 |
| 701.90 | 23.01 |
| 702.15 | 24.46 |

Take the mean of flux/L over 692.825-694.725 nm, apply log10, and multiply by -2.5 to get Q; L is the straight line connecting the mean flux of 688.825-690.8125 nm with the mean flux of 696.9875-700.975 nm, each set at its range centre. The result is 0.019 mag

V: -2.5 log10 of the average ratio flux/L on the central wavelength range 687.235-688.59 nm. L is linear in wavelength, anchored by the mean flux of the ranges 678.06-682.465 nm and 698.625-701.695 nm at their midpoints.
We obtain 0.03 mag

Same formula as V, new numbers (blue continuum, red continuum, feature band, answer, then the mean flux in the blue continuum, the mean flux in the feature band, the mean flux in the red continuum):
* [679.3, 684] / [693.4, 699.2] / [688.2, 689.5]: 0.01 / 25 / 24.4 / 24.5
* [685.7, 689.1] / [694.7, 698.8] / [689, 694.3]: 0.00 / 24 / 24.2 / 24.6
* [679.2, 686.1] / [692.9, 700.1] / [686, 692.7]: 0.02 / 24.8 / 24.2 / 24.4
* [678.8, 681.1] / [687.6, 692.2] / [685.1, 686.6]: 0.03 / 25.1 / 23.9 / 24.3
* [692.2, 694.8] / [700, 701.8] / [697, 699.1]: 0.00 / 24.2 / 24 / 24.1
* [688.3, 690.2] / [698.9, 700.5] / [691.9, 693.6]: 0.02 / 24.7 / 24.2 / 24.4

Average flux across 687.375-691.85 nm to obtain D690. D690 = 24.3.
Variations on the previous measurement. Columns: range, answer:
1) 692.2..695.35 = 24.4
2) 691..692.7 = 24.2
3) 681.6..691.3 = 24.4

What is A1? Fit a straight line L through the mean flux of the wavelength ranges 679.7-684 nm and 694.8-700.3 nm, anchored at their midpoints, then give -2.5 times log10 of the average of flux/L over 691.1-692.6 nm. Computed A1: 0.01 mag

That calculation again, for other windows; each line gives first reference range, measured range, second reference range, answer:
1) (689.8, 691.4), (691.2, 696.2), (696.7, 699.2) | -0.01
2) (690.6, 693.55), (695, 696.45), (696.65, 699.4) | -0.04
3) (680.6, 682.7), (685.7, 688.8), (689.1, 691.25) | 0.03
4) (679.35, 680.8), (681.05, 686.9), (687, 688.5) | 0.01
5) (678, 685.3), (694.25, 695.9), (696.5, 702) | -0.03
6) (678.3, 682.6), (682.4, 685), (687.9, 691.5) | 0.00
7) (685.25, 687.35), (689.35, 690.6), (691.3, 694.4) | -0.04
